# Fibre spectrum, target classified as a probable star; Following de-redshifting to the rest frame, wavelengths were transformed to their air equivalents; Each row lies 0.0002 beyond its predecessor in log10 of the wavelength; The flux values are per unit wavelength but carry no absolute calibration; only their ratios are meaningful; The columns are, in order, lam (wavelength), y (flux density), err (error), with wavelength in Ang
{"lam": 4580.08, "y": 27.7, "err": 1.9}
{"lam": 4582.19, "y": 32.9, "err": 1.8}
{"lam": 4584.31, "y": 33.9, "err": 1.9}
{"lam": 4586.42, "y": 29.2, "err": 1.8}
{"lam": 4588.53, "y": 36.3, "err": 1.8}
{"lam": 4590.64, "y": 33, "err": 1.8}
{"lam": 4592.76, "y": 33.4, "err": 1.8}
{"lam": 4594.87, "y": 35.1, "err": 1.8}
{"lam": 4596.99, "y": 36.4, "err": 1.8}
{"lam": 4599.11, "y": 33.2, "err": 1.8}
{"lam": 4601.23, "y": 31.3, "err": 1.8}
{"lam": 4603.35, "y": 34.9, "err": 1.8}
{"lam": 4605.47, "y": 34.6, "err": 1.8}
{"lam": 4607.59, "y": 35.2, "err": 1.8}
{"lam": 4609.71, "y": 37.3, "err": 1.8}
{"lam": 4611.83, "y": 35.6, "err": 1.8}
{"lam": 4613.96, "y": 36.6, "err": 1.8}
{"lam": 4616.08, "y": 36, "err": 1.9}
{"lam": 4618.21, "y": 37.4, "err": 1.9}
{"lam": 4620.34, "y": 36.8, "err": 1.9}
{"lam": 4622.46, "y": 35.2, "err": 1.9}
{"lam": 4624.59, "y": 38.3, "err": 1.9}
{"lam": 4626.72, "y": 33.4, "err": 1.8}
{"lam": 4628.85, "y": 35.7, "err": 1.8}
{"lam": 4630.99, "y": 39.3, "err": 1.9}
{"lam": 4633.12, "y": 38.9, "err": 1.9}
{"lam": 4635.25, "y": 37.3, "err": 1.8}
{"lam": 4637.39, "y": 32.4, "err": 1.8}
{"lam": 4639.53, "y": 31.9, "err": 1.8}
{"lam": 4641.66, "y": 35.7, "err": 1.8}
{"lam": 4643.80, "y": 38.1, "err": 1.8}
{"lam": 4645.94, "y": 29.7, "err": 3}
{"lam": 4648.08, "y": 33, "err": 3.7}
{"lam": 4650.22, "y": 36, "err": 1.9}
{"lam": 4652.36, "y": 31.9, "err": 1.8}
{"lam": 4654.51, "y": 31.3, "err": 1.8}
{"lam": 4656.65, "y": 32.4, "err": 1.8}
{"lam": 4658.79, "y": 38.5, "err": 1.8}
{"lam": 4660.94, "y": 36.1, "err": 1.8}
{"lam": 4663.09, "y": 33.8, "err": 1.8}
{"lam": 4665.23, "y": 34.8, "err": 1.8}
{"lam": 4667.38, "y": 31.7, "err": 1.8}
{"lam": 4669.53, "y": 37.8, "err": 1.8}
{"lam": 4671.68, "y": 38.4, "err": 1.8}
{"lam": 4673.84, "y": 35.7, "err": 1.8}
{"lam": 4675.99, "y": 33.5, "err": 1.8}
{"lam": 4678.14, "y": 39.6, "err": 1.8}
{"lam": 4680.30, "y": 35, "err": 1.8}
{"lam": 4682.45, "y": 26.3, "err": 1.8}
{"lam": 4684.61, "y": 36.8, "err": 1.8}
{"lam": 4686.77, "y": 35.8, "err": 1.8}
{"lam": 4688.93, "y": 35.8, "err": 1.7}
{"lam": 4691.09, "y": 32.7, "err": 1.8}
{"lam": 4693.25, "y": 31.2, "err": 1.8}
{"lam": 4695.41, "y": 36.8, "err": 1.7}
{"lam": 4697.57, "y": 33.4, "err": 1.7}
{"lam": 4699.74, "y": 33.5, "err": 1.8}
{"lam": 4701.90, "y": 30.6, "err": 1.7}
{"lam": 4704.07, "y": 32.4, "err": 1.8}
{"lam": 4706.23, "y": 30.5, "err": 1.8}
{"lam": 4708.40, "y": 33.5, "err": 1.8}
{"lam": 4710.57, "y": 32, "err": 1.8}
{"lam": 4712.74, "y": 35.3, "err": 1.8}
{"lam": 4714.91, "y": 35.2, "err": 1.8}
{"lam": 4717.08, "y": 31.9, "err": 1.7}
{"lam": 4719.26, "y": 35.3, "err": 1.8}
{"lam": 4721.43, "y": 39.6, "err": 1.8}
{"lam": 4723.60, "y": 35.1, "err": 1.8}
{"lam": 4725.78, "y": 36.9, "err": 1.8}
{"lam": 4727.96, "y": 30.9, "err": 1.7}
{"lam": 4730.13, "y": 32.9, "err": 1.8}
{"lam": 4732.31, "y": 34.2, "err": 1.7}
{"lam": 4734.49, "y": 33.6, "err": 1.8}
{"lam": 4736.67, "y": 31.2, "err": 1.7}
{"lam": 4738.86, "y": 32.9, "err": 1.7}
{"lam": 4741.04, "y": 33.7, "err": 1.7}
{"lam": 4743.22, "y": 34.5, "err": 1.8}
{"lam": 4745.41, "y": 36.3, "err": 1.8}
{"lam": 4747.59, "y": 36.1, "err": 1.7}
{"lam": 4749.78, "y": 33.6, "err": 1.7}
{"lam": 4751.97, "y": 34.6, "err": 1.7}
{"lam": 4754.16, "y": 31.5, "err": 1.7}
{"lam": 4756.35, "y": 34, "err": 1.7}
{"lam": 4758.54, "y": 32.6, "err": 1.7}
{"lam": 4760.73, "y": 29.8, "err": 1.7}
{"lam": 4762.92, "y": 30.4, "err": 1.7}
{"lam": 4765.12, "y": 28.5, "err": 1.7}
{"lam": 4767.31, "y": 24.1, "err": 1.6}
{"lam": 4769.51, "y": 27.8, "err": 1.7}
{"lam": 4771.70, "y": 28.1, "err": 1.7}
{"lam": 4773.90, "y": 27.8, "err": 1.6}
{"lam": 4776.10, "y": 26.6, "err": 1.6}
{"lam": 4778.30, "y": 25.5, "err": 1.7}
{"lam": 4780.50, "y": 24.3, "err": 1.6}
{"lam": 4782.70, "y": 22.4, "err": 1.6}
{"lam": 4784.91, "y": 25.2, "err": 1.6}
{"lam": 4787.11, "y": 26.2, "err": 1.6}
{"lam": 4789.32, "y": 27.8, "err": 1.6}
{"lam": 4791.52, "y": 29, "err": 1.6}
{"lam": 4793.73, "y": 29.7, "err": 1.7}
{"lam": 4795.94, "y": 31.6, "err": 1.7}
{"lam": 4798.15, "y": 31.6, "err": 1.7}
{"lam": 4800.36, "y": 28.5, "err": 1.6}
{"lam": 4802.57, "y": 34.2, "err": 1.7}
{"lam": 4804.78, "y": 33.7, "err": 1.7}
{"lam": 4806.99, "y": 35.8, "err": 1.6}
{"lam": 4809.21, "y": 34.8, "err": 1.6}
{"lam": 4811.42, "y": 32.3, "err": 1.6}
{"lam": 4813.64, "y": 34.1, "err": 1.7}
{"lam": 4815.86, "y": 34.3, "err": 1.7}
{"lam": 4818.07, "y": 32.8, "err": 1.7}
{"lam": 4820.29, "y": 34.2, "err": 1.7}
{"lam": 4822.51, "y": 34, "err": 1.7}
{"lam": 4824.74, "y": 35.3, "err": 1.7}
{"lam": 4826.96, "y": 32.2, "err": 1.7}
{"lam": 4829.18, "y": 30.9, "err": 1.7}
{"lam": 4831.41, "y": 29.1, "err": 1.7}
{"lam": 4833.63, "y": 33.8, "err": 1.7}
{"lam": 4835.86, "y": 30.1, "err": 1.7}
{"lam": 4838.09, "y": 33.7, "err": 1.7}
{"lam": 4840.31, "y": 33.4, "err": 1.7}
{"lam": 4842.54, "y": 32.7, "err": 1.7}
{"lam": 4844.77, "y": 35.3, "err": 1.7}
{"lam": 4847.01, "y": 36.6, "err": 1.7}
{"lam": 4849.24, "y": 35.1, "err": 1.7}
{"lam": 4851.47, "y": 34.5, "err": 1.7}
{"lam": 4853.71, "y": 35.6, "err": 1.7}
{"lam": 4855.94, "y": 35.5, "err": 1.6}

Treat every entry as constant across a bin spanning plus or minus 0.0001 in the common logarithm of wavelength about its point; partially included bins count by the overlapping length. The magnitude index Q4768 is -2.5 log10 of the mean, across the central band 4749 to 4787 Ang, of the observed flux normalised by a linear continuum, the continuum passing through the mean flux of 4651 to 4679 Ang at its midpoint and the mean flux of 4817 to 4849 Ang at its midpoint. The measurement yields 0.19 mag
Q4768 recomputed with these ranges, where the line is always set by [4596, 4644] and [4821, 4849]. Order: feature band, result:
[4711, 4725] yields -0.02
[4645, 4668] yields 0.05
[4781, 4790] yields 0.32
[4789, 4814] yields 0.05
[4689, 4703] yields 0.05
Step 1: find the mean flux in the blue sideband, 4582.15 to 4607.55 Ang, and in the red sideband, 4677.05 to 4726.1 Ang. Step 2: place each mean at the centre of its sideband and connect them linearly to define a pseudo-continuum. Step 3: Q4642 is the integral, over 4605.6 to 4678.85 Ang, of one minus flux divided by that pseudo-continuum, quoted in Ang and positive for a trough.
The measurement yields -3.3 Ang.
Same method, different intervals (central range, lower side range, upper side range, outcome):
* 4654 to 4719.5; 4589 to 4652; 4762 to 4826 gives -1.75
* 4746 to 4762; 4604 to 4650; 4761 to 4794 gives -2.81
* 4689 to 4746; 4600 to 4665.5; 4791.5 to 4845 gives 0.54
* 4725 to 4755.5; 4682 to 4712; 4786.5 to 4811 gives -1.32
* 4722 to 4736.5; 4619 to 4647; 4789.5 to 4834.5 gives -0.01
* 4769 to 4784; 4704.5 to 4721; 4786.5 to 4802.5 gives 2.22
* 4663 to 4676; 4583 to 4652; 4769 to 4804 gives -0.99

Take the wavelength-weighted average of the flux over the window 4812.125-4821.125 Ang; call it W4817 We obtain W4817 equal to 33.8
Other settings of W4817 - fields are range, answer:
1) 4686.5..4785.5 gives 32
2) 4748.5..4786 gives 28.7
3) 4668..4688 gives 35.3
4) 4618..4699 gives 34.9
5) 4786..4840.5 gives 32.1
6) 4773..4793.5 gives 26.2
